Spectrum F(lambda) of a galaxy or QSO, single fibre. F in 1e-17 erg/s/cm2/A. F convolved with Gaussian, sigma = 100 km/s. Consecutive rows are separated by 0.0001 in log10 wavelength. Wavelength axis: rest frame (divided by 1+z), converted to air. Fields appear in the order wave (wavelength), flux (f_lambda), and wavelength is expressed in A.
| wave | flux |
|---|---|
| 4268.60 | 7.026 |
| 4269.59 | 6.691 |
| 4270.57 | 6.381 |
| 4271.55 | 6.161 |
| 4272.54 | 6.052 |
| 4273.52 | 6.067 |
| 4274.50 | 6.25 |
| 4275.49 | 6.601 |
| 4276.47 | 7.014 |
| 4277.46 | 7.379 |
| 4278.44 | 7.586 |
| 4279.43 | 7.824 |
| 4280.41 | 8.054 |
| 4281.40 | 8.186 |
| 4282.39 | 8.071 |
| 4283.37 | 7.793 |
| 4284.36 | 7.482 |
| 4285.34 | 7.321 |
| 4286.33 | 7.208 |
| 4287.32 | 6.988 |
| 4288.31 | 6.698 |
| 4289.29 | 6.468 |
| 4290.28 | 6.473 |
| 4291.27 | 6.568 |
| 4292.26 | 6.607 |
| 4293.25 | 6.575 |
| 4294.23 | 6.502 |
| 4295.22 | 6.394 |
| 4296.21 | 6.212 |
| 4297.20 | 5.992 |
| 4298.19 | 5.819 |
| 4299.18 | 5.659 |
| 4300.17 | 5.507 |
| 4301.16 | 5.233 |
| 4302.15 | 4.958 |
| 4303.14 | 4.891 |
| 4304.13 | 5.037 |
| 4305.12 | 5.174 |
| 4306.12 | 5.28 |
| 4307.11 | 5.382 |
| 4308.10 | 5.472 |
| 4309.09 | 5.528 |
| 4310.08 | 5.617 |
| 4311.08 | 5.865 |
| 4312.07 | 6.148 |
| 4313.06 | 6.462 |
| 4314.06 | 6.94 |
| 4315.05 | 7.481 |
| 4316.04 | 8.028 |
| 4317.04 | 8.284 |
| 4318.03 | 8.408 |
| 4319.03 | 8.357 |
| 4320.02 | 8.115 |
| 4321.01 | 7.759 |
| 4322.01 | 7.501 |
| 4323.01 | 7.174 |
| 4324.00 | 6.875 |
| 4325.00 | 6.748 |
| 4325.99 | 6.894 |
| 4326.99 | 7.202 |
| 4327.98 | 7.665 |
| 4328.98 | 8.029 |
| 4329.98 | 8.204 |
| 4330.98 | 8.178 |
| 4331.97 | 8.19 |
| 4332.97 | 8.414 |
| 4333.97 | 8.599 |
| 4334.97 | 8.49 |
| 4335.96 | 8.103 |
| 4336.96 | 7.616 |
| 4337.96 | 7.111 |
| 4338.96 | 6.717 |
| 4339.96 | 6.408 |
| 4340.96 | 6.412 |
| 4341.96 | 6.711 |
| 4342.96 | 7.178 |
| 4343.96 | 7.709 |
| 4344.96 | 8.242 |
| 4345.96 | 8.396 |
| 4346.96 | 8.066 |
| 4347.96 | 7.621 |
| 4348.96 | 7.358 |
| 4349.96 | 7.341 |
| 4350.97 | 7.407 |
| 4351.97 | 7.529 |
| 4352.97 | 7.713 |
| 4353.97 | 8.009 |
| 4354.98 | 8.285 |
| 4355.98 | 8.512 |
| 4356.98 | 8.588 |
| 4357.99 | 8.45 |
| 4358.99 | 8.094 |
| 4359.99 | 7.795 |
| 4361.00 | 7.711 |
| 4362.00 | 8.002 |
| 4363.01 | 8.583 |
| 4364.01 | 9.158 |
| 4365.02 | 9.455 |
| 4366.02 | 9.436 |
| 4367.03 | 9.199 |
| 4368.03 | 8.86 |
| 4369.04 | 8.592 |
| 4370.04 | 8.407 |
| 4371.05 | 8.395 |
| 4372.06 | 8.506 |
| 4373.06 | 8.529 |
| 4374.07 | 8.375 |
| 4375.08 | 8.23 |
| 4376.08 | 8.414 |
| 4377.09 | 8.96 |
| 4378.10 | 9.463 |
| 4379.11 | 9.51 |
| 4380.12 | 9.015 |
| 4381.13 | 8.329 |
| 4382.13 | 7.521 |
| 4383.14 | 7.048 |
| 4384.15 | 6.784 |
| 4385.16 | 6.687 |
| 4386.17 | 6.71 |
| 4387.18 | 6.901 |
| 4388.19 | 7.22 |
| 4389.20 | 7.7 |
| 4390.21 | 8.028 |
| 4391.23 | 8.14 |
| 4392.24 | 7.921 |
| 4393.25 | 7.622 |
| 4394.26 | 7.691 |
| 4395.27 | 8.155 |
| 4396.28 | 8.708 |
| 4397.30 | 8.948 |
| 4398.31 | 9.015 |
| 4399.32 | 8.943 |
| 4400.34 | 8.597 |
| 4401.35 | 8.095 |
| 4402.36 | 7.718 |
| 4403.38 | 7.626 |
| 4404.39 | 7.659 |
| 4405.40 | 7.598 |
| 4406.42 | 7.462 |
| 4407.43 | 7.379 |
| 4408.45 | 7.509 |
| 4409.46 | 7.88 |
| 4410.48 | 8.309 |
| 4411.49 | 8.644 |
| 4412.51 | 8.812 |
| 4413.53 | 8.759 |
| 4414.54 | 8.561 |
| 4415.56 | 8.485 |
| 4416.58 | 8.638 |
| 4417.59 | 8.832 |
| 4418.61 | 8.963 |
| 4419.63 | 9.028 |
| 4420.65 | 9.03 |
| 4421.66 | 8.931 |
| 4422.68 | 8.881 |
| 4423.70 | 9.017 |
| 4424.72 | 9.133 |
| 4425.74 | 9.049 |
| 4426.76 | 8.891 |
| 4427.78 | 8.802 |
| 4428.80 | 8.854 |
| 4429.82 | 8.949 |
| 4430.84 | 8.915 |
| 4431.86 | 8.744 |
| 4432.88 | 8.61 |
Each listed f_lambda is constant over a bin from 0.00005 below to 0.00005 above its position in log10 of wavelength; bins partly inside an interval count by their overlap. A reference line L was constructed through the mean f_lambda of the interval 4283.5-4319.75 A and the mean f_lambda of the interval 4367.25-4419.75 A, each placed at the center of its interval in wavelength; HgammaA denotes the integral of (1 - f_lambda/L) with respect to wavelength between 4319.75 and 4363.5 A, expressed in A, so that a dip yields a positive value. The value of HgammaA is -3.4 A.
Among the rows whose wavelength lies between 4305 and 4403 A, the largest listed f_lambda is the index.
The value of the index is 9.51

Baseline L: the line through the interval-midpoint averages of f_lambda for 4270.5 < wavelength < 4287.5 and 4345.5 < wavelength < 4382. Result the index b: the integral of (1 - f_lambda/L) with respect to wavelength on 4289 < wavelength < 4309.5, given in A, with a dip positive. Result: 4.55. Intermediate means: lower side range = 7.16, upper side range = 8.39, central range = 5.79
